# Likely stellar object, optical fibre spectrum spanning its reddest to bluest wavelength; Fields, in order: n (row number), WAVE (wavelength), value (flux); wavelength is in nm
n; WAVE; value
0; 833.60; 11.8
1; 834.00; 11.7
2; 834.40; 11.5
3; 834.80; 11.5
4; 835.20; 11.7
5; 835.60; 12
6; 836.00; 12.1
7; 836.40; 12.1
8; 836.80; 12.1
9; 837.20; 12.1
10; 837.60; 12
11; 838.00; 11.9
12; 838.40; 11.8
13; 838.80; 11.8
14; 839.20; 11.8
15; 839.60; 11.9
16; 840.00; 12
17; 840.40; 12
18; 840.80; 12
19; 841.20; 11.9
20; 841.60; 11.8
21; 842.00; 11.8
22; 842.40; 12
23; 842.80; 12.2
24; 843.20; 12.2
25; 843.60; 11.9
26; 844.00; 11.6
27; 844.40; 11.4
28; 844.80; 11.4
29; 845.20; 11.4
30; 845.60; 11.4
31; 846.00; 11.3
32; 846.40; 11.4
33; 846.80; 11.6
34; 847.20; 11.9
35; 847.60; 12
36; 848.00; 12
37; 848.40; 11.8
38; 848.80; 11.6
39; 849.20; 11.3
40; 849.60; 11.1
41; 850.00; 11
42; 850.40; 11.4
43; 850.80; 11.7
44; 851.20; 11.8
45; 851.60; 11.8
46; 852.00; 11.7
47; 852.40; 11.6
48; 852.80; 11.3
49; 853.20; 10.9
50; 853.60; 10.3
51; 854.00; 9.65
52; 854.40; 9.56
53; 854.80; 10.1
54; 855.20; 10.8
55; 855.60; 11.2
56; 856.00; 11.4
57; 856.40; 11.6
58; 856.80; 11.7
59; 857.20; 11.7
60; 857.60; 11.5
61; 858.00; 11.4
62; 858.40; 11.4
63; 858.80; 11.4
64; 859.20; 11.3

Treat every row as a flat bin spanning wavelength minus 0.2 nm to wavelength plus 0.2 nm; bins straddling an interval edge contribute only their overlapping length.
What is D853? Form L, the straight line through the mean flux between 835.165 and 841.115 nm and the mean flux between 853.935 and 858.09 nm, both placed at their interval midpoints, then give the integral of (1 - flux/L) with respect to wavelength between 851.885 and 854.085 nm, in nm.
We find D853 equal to 0.04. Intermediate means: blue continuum 12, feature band 10.9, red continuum 11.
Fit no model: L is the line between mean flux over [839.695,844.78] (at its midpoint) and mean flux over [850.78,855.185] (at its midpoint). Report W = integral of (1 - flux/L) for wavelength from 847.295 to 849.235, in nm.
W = -0.077 nm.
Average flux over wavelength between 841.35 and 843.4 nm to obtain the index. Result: 12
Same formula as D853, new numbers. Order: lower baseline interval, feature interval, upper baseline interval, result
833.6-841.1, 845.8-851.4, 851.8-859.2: -0.09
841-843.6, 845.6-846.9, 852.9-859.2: 0.03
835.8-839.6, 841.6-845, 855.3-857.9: 0.00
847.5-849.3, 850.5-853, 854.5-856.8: -0.05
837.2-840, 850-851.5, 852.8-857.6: -0.06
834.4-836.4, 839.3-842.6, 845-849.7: -0.06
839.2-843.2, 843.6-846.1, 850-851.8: 0.08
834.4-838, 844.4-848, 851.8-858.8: -0.03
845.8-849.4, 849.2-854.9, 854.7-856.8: 0.18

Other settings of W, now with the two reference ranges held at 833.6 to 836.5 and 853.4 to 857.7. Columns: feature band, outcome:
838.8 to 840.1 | -0.032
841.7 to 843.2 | -0.074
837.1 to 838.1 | -0.028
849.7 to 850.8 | -0.019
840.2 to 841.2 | -0.039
